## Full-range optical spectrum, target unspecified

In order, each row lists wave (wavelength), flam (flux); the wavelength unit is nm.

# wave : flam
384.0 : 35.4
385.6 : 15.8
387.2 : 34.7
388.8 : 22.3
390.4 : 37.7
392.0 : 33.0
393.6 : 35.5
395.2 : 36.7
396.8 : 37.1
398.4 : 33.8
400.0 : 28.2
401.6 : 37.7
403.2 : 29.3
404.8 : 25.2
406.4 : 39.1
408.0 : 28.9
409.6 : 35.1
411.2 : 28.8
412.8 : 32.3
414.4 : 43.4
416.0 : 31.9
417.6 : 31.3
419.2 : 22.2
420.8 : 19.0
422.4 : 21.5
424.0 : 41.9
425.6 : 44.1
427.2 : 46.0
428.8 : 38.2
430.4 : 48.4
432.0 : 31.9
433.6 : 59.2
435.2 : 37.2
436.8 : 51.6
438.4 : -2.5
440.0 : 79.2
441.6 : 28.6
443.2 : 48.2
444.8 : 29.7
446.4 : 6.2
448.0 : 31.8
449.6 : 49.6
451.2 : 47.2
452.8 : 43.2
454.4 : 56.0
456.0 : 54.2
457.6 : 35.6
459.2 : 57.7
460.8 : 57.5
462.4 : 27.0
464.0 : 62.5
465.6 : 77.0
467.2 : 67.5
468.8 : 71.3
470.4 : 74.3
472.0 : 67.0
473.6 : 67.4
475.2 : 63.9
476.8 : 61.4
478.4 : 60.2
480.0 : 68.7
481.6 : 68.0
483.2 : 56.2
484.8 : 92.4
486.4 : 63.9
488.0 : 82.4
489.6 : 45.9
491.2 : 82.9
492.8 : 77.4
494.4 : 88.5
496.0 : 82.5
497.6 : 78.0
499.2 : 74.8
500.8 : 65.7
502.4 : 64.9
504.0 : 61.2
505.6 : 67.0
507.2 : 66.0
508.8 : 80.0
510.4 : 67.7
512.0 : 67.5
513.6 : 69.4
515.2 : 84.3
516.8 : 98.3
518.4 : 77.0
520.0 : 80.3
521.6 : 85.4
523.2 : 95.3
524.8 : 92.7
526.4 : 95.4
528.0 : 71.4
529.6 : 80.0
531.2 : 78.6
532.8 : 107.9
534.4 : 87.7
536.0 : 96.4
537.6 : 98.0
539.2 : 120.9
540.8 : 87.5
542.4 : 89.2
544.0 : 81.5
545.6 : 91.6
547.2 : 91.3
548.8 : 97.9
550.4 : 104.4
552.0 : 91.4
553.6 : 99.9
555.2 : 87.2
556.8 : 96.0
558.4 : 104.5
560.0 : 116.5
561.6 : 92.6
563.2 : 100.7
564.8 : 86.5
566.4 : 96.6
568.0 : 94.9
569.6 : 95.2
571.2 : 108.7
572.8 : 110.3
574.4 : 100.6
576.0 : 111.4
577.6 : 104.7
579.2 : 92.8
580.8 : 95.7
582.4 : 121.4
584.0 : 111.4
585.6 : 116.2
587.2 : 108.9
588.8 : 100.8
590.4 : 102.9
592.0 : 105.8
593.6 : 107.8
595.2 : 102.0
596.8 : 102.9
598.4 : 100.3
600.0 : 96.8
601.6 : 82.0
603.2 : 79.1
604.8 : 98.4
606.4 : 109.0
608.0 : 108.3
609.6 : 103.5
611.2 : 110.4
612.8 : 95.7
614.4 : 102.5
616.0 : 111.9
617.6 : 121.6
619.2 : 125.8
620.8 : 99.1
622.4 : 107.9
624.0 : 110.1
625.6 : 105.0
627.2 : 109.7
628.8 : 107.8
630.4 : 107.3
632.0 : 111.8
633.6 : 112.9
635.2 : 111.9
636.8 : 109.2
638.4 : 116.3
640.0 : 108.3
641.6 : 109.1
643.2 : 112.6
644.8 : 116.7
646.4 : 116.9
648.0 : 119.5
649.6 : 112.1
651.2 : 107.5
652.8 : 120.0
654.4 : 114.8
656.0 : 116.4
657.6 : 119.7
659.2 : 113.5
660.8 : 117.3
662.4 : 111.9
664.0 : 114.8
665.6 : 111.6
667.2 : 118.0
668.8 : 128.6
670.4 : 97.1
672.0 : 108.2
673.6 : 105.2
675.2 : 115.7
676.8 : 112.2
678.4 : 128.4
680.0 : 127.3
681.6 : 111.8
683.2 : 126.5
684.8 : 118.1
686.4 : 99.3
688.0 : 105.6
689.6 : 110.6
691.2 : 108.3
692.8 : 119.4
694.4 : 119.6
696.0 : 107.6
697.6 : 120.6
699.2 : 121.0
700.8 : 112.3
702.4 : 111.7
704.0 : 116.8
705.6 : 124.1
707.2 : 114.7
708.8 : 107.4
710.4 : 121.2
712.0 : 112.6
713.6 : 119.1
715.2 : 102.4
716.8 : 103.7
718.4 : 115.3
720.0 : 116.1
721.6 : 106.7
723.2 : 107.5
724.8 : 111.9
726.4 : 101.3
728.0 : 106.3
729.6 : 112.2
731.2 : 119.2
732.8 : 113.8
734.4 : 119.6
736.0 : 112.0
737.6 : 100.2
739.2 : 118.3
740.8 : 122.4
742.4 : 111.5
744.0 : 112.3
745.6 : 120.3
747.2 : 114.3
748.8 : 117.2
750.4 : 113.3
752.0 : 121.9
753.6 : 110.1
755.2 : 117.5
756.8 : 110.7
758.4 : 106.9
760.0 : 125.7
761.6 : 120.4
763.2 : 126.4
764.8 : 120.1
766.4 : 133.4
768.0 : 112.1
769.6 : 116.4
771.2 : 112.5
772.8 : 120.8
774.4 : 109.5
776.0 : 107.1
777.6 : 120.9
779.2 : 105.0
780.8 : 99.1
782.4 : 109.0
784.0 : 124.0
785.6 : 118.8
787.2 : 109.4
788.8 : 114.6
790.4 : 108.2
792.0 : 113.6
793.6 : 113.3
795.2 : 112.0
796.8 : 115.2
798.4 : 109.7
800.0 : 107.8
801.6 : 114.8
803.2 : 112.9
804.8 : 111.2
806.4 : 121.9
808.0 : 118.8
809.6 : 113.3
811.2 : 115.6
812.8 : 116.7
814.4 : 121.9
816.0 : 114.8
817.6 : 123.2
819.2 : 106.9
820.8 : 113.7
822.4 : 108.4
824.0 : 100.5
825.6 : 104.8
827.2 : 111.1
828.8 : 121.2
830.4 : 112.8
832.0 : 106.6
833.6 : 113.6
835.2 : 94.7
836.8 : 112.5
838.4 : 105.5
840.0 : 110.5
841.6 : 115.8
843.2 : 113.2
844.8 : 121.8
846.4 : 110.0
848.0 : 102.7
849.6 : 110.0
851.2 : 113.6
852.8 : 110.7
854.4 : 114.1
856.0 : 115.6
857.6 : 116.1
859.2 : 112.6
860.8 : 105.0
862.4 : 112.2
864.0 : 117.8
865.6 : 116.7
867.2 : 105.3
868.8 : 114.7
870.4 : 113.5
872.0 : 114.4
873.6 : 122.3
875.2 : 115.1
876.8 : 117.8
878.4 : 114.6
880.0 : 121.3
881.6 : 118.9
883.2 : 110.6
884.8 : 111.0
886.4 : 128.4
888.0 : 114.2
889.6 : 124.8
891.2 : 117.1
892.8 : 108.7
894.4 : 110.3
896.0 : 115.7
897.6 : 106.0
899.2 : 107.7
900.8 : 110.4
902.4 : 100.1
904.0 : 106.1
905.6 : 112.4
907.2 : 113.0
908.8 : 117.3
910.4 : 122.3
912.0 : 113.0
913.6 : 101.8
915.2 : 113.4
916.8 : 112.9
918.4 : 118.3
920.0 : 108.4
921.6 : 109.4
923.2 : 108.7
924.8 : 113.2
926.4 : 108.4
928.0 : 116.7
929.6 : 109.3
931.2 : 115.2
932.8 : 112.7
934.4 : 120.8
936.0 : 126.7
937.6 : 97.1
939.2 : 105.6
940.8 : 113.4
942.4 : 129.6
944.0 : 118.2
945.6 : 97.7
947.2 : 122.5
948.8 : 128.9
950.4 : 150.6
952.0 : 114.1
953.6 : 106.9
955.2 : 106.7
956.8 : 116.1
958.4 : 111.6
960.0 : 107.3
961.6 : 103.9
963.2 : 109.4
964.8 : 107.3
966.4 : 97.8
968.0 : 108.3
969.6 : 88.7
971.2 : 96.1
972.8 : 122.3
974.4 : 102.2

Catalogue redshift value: 0.16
